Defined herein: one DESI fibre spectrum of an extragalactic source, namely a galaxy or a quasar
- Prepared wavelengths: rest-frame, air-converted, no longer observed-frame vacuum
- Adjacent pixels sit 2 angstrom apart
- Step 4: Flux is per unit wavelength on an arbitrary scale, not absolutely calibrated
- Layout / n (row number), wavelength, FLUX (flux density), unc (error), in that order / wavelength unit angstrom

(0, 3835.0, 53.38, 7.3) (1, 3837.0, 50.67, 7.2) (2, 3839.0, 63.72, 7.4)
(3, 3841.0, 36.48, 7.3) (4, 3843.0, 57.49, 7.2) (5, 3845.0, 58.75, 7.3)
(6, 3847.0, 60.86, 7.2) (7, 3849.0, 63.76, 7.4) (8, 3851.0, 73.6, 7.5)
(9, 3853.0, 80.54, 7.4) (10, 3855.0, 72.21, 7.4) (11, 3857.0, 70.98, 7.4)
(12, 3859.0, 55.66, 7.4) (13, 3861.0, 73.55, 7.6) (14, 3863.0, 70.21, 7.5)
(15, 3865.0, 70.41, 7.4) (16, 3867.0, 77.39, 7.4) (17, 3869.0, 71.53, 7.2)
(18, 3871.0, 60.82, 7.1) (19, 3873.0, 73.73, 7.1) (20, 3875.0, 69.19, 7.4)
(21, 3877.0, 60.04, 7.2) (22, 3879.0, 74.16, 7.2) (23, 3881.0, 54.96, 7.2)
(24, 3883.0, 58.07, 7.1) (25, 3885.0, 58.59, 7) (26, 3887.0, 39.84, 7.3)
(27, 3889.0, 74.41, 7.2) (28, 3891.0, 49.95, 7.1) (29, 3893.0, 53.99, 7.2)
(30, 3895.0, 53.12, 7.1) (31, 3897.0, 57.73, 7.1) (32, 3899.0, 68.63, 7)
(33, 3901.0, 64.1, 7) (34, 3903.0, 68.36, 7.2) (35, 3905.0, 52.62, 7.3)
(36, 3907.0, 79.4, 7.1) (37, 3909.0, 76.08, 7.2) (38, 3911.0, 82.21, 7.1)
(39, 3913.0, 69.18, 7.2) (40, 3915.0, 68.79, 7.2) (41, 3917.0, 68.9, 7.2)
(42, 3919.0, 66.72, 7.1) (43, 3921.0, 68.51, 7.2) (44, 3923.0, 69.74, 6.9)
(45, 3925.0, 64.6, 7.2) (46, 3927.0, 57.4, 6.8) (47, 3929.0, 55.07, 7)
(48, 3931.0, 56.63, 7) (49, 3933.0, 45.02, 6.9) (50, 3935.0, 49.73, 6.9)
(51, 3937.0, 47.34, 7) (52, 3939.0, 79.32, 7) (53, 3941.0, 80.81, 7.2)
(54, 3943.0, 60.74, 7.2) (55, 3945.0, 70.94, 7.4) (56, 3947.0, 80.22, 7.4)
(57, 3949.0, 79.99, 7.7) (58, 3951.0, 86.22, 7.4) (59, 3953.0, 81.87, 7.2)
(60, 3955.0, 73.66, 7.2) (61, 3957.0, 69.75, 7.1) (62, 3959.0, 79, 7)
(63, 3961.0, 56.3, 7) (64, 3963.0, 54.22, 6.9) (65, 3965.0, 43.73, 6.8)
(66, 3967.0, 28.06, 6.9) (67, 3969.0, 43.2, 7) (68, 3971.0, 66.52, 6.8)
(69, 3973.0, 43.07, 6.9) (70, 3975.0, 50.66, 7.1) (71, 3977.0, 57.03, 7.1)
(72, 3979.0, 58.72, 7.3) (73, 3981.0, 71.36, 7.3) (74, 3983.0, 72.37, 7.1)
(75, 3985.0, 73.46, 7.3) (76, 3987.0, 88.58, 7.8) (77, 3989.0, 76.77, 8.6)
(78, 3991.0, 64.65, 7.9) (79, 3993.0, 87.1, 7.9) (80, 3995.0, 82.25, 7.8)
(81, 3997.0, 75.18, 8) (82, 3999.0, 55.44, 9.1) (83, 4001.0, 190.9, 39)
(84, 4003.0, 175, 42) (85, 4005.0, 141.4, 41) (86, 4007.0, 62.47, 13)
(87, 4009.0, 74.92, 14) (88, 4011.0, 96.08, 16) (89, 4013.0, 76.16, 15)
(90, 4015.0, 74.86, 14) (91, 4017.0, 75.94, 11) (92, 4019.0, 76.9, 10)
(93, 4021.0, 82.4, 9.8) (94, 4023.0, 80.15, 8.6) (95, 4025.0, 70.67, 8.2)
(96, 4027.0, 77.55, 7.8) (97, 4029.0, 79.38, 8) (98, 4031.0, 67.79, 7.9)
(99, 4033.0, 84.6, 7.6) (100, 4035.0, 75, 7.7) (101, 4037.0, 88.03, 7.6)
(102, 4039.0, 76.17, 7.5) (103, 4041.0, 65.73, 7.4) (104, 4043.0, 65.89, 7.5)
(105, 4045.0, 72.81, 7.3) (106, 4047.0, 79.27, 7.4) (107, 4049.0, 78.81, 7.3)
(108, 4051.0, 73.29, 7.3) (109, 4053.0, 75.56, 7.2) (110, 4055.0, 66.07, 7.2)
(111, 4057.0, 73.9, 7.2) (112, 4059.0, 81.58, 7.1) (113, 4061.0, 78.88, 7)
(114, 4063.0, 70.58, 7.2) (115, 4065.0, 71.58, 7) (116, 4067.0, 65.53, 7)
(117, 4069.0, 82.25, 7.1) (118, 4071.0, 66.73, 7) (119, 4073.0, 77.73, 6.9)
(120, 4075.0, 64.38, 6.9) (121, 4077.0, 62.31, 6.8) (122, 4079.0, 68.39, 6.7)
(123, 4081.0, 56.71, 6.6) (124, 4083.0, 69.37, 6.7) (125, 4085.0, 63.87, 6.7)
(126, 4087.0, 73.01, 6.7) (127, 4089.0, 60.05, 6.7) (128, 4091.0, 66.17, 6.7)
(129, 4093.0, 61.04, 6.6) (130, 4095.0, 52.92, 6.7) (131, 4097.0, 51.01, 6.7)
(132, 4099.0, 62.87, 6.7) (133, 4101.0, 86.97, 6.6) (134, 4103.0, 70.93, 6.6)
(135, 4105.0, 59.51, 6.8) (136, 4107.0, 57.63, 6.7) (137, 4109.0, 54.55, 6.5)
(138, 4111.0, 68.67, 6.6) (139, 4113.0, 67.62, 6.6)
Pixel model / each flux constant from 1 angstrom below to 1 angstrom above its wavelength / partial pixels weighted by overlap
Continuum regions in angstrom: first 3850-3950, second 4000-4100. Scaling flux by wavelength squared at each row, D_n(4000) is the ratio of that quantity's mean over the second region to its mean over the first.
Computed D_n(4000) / 1.27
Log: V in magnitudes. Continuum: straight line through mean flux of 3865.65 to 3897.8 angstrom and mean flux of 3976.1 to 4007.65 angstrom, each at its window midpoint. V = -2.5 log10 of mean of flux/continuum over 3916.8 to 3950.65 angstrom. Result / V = 0.16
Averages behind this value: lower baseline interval 61.8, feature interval 65.1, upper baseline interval 89.9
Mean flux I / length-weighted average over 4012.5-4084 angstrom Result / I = 73.7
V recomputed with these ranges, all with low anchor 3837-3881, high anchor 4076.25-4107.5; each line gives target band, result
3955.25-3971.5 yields 0.170 mag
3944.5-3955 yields -0.219 mag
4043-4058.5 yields -0.151 mag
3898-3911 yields -0.061 mag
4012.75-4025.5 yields -0.191 mag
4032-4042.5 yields -0.198 mag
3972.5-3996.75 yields -0.076 mag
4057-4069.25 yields -0.161 mag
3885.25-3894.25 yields 0.194 mag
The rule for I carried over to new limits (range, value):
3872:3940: 62.8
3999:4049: 87.1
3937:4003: 72.5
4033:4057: 74.7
